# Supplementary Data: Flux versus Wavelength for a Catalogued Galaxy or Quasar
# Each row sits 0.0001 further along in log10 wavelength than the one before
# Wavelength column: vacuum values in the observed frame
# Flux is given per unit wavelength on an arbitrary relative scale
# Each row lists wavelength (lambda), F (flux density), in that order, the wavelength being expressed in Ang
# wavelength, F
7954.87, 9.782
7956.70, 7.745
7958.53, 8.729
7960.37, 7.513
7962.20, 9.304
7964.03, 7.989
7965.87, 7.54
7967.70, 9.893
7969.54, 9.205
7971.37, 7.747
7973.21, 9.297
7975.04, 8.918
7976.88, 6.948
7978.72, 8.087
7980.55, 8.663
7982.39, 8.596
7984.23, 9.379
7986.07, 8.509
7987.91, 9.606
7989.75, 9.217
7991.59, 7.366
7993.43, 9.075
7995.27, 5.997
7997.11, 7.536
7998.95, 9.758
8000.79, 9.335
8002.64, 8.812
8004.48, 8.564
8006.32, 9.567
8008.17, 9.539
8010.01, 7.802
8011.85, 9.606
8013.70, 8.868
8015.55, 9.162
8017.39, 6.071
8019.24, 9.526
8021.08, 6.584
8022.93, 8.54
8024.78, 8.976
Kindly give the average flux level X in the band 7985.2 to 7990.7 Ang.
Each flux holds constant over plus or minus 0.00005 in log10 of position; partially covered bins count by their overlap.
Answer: 9.1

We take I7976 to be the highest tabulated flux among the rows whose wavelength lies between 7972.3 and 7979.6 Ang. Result 9.297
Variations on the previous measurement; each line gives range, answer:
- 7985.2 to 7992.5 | 9.606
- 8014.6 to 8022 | 9.526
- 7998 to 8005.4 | 9.758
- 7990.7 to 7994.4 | 9.075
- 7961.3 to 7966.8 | 9.304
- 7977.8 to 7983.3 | 8.663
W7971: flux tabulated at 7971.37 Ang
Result 7.747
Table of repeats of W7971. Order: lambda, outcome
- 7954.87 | 9.782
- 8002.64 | 8.812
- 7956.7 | 7.745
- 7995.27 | 5.997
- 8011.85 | 9.606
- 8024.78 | 8.976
